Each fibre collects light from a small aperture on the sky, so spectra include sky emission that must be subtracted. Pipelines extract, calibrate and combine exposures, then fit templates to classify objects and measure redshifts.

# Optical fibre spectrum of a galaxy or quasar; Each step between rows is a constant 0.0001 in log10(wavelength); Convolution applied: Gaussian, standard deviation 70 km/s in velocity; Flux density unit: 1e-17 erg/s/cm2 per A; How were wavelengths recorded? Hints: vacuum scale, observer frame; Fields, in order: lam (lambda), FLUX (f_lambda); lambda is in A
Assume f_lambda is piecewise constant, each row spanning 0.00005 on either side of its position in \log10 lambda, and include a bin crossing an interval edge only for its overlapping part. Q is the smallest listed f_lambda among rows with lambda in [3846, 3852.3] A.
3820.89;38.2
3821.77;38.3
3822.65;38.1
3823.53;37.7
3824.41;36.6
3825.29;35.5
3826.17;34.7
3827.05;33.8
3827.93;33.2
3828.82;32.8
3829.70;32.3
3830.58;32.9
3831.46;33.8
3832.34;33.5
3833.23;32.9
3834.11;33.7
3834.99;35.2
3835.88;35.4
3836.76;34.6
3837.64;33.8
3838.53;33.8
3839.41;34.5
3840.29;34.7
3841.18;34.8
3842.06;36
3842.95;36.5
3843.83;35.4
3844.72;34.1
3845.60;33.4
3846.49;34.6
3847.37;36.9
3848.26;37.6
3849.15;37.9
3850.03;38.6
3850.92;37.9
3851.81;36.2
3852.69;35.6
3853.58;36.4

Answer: 34.6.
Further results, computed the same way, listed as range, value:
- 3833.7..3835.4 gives 33.7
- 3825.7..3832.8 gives 32.3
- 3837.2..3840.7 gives 33.8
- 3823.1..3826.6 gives 34.7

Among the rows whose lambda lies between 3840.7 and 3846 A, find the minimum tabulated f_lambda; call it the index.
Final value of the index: 33.4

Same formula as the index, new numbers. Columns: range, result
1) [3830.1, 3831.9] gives 32.9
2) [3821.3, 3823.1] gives 38.1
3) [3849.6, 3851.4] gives 37.9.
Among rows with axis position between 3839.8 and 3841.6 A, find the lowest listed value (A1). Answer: 34.7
